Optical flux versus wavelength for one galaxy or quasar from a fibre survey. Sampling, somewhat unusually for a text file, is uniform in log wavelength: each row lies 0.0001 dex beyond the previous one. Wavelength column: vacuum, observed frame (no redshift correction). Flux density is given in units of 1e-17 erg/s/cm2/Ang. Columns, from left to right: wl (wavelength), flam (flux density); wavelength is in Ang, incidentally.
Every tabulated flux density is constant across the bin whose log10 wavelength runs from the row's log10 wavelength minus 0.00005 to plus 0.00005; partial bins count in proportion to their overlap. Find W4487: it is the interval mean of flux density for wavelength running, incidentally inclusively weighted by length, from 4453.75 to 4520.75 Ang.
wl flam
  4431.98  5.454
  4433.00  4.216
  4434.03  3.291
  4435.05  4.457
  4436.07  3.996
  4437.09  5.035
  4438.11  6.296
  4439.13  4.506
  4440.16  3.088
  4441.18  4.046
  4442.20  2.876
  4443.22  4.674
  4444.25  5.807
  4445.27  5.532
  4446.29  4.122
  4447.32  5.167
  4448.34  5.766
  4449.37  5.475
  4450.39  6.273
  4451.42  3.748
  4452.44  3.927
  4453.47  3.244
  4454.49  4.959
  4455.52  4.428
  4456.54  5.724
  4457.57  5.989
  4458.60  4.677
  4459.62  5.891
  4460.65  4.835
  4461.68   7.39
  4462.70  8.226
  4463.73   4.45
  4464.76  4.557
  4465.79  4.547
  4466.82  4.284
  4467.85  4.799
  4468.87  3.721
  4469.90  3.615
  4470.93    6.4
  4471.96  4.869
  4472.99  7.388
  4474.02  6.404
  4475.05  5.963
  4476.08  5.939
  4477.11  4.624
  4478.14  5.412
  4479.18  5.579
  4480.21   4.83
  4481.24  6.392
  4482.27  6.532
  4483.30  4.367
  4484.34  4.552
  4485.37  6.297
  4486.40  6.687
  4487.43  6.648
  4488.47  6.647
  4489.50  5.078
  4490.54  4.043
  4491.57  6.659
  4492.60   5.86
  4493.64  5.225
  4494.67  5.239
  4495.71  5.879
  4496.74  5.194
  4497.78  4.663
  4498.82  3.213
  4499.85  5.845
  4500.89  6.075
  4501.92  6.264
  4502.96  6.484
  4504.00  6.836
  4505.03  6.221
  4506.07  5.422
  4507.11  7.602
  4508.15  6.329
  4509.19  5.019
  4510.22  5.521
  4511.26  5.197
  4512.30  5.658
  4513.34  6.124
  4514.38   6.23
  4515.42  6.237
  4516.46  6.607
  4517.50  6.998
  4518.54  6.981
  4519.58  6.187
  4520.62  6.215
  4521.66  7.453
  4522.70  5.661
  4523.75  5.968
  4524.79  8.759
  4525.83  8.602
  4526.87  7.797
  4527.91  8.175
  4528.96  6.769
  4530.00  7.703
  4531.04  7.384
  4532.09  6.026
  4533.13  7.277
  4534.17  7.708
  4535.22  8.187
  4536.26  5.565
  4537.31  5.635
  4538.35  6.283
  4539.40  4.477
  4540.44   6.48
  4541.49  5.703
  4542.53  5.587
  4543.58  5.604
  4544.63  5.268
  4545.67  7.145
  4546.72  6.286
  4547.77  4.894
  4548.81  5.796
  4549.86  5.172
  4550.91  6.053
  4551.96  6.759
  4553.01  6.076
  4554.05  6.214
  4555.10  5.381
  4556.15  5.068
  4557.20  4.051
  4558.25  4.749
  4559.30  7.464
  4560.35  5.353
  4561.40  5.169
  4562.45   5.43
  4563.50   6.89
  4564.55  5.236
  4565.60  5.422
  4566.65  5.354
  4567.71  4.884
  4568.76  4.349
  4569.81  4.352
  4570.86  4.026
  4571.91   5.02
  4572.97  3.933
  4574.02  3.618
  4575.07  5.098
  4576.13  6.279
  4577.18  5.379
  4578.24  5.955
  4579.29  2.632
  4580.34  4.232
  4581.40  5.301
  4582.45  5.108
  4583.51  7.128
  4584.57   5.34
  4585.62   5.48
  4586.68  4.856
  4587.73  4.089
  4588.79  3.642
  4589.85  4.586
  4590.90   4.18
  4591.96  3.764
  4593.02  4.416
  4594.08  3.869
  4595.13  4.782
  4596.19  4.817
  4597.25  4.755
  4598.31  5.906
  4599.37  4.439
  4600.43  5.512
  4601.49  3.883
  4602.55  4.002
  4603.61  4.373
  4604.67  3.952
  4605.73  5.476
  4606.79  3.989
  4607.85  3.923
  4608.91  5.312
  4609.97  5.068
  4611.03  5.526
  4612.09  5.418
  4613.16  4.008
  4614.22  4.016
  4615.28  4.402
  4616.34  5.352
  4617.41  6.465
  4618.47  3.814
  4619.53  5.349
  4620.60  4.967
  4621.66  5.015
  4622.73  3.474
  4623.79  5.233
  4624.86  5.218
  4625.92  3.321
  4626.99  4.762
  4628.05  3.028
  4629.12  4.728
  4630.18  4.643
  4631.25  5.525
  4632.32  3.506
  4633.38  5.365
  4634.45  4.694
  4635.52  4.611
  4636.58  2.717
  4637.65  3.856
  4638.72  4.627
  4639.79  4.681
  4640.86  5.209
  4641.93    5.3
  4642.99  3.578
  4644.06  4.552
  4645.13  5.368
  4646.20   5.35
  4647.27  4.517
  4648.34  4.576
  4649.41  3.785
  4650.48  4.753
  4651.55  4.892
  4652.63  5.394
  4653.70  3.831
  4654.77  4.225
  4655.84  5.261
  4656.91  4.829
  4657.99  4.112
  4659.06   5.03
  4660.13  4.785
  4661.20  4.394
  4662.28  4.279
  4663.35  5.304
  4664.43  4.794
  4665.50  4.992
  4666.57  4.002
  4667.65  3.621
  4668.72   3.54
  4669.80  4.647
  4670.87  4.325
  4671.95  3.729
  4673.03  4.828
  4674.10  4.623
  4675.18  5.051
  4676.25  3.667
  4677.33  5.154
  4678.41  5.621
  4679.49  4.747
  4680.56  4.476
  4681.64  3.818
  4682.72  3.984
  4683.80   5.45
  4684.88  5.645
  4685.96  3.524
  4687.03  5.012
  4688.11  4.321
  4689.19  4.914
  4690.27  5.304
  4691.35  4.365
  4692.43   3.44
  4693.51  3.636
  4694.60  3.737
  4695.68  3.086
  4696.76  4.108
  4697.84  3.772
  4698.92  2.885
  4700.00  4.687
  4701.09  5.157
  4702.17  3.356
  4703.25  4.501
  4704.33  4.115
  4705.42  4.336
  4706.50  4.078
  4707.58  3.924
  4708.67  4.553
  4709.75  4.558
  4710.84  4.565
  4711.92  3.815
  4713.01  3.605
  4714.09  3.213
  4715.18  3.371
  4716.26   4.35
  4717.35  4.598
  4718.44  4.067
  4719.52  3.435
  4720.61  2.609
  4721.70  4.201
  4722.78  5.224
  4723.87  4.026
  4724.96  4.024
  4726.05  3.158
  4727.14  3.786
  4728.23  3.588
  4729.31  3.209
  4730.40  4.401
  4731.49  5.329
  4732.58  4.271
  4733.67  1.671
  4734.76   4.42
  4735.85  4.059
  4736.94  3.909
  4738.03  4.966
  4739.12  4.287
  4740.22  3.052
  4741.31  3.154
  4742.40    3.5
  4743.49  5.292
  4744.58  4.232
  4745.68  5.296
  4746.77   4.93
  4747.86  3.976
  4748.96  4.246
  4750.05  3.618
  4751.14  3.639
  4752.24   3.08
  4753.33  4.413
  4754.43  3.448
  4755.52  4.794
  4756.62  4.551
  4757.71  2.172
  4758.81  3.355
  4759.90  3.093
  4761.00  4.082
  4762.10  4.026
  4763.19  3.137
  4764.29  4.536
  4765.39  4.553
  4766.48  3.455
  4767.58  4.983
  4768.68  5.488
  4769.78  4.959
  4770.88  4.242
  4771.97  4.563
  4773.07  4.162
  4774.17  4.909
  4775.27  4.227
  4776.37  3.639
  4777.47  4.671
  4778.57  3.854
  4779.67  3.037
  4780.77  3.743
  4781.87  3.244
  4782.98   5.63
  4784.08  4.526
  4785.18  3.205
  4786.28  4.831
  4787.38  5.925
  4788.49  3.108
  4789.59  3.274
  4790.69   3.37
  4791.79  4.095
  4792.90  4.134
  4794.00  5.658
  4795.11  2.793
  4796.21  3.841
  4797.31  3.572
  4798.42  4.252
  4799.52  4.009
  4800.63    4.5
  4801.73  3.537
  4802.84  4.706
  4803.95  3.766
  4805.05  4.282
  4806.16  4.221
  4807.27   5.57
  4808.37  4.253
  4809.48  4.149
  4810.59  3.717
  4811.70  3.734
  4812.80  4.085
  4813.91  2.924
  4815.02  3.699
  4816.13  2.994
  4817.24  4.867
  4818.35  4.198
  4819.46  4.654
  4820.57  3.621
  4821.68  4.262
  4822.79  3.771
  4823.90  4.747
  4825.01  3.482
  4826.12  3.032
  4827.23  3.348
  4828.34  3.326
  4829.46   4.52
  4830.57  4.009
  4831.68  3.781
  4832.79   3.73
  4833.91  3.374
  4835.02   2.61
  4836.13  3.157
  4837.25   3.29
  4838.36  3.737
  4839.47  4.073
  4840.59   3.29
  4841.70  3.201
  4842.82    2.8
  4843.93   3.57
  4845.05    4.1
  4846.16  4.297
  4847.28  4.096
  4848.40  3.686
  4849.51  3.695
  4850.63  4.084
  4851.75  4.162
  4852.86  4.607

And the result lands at 5.66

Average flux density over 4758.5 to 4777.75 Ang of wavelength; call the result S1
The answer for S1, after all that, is 4.23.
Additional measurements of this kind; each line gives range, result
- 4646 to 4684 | 4.55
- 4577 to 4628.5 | 4.68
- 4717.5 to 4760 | 3.92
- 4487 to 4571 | 6.01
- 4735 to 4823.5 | 4.08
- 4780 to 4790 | 4.15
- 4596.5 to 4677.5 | 4.59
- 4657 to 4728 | 4.25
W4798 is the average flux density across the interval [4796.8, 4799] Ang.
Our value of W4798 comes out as 3.92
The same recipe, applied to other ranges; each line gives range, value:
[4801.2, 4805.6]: 4.07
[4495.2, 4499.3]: 4.75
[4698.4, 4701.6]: 4.24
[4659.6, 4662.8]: 4.48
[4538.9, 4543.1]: 5.57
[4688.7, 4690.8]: 5.11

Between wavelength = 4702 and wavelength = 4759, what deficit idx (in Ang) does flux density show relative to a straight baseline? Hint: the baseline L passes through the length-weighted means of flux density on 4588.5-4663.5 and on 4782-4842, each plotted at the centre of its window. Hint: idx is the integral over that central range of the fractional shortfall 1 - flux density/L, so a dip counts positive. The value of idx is 3.3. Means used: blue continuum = 4.6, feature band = 3.98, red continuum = 3.93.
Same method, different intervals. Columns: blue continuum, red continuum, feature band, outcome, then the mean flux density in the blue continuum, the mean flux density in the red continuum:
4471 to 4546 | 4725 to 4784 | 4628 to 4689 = 3.73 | 6.13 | 4.04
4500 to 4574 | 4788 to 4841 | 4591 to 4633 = 6.48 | 6.05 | 3.86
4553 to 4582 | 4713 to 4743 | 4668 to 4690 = -1.73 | 5.09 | 3.85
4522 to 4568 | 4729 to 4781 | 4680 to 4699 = 2.01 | 6.18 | 4.06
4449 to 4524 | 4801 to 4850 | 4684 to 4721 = 3.15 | 5.62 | 3.82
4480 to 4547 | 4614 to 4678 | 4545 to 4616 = 4.95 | 6.19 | 4.57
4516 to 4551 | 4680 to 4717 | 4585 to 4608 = 4.65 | 6.55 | 4.17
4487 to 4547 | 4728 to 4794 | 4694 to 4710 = 1.91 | 6.24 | 4.08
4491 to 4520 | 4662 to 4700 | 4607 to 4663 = 1.63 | 5.92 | 4.36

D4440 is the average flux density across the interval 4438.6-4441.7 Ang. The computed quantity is 3.89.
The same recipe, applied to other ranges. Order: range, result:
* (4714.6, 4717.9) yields 4.09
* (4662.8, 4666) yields 5.03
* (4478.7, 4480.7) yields 5.21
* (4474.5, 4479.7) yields 5.5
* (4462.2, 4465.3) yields 5.71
